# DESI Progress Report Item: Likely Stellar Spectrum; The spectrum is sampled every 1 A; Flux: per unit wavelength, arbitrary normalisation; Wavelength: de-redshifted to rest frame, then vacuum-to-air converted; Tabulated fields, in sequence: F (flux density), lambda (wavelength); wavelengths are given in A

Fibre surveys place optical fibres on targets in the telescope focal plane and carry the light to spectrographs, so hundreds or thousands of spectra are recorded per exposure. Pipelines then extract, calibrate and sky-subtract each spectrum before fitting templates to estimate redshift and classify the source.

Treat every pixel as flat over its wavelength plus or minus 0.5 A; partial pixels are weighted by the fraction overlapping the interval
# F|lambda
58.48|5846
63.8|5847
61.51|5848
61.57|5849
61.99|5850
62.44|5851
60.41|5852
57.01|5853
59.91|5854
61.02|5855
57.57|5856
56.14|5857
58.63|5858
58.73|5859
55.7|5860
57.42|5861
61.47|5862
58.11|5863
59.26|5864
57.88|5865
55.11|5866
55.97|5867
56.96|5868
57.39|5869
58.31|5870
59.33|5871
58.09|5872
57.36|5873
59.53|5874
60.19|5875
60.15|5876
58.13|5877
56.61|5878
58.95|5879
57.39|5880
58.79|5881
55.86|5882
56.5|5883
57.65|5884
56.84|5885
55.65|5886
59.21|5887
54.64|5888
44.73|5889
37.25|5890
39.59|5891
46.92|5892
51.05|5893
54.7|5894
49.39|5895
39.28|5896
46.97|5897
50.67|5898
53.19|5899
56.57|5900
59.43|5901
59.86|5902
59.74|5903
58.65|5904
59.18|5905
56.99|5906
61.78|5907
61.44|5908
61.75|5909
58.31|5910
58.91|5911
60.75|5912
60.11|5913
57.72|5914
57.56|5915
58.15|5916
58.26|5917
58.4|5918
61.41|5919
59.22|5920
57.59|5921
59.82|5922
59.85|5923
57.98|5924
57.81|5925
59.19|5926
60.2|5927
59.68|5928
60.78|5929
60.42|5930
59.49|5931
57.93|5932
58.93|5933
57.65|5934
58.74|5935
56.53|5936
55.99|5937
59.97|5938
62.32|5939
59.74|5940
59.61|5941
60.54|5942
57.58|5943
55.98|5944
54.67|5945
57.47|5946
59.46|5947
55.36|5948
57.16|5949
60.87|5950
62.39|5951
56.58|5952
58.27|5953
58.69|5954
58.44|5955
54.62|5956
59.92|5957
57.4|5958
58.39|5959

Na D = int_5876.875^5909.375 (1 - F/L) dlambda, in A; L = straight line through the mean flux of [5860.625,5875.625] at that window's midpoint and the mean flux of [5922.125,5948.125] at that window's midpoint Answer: 2.2 A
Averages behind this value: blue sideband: 58.2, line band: 54.3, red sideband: 58.7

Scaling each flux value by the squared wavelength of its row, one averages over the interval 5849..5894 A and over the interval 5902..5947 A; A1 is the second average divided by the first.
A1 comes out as 1.06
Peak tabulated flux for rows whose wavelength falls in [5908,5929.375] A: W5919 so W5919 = 61.75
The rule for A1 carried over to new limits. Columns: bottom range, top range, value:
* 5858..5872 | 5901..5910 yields 1.05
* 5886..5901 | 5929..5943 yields 1.21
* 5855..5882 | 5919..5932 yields 1.04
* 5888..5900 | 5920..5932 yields 1.26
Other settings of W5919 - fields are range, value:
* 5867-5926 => 61.78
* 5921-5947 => 62.32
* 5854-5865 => 61.47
